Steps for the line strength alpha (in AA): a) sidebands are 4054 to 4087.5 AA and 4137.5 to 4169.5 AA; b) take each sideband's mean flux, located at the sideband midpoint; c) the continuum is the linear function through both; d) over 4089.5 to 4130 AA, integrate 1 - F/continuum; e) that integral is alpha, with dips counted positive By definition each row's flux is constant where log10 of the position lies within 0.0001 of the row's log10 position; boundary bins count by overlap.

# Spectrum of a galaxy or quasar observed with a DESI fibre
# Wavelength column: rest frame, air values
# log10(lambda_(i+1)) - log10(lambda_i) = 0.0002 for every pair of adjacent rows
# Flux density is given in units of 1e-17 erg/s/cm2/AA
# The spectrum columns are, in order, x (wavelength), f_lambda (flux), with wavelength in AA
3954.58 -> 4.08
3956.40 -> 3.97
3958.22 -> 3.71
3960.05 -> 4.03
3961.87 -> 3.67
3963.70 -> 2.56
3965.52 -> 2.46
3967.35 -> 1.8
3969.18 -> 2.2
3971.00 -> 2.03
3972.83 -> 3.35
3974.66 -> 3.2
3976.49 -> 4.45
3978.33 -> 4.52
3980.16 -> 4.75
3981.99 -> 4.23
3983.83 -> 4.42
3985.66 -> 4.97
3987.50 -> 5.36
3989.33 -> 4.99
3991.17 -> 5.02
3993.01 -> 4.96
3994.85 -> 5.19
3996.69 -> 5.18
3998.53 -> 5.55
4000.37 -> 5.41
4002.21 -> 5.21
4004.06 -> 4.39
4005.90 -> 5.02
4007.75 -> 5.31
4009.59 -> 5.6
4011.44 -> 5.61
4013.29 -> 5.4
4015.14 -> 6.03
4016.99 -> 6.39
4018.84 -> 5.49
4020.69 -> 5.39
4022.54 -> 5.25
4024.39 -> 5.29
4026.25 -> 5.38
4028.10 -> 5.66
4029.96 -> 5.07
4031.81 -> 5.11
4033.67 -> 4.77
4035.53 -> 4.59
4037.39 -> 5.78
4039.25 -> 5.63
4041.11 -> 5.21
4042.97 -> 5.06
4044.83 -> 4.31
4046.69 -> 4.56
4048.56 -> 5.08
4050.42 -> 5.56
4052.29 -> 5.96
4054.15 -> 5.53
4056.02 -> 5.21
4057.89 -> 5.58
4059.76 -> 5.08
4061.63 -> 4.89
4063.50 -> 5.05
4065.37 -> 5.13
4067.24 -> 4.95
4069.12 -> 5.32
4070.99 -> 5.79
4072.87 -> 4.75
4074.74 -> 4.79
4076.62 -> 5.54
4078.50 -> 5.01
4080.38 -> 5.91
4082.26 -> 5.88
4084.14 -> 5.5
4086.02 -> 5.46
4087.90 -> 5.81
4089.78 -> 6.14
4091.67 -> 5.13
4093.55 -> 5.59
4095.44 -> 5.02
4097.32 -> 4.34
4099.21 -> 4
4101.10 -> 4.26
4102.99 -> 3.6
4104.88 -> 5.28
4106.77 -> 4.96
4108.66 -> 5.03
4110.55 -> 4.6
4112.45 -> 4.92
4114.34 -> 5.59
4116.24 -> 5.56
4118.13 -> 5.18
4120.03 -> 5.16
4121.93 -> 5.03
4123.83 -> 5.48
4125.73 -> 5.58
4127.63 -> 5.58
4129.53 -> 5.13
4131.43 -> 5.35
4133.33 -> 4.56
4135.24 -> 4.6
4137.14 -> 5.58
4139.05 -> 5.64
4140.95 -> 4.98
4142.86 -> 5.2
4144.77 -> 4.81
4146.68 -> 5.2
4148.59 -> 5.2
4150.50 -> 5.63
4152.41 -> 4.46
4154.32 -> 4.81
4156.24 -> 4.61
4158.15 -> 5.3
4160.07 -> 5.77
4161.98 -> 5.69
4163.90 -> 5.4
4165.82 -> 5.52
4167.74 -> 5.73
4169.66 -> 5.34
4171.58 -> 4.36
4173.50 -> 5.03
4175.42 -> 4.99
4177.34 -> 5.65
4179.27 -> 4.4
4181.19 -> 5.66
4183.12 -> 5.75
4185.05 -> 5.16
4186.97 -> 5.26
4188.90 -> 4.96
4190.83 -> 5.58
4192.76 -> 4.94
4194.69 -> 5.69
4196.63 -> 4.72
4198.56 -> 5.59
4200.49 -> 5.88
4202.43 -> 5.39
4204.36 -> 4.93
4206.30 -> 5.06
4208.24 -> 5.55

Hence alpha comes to 1.9 AA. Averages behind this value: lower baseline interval 5.3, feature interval 5.03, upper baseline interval 5.25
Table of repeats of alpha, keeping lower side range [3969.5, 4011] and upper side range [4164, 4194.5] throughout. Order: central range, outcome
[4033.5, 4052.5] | -1.2 AA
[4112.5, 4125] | -0.6 AA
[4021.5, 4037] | -1.2 AA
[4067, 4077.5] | -0.6 AA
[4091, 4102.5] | 0.7 AA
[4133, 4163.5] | 0.0 AA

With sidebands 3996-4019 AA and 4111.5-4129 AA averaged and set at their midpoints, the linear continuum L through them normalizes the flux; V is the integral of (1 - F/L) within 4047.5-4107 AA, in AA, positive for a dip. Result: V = 2.0 AA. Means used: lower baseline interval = 5.43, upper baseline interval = 5.34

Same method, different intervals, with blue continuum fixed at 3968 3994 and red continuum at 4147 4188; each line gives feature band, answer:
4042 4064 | -2.8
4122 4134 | -0.7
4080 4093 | -2.5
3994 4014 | -4.5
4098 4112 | 0.9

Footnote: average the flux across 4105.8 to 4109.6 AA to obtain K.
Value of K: 5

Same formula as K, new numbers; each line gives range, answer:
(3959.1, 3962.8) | 3.84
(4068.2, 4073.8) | 5.29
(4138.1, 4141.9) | 5.32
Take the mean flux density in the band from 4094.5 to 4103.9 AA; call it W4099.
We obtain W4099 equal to 4.25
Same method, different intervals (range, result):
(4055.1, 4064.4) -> 5.16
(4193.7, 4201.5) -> 5.46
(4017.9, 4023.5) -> 5.38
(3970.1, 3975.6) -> 2.87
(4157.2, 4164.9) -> 5.54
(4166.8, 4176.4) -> 5.09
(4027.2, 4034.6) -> 5.15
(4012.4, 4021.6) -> 5.74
